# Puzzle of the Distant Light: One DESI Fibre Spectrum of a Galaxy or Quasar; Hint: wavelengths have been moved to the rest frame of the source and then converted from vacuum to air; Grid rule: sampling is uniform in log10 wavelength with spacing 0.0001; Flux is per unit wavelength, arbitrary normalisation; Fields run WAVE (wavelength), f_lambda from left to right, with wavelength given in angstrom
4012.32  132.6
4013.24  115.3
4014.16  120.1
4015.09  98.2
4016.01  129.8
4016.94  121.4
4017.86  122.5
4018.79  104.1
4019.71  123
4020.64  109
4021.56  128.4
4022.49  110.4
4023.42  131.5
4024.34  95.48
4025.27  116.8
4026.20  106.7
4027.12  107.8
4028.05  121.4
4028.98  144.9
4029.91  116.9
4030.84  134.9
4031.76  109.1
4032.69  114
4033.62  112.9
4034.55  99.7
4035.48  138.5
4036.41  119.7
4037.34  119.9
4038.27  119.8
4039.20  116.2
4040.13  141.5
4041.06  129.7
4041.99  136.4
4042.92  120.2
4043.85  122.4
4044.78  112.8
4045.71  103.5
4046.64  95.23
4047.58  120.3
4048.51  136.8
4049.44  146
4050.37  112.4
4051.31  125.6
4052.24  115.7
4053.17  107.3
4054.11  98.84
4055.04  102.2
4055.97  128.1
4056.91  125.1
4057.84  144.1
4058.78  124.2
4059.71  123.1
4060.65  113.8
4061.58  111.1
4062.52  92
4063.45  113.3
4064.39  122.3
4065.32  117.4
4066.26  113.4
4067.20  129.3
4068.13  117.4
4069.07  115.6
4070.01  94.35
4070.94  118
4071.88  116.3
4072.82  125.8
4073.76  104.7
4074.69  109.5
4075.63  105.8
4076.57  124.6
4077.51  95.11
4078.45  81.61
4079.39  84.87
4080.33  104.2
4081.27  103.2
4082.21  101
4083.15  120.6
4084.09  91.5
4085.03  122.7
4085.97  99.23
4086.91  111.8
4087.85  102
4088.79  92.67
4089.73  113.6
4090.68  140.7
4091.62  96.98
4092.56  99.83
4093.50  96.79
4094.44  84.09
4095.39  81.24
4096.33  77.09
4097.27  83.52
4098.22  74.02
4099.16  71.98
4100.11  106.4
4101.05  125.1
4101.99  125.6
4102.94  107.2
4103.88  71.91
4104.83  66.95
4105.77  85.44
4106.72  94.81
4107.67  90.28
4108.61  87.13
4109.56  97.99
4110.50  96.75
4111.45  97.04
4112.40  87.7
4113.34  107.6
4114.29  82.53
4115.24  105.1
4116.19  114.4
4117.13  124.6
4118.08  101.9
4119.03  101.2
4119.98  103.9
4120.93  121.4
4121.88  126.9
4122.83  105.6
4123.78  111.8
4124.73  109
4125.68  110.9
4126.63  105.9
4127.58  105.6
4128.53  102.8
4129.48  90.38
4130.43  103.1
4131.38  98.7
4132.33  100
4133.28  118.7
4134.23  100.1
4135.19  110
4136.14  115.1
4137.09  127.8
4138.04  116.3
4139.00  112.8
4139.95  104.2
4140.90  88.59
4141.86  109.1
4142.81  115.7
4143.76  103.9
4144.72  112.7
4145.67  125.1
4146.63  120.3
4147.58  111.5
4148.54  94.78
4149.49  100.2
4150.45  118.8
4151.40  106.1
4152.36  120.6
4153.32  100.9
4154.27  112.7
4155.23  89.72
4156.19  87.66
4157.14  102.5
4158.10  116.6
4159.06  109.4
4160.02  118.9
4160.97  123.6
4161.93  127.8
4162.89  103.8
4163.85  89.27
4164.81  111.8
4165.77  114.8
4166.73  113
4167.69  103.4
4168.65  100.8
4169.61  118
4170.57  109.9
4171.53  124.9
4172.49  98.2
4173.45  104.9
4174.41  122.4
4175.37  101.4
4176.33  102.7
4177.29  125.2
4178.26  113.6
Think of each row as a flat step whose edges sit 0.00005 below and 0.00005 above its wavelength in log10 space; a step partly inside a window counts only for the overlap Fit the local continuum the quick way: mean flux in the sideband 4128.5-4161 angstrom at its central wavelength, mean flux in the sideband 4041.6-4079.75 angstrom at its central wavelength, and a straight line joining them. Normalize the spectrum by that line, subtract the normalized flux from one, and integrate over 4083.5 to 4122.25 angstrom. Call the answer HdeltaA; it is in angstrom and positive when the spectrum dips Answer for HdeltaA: 4.2 angstrom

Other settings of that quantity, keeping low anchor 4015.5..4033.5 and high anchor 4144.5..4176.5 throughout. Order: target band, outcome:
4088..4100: 2.1 angstrom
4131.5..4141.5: 0.2 angstrom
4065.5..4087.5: 1.2 angstrom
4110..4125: 0.8 angstrom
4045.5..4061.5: -0.4 angstrom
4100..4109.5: 1.5 angstrom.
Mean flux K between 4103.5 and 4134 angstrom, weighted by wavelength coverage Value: 101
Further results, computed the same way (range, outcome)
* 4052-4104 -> 107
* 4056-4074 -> 117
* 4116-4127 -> 111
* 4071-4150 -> 103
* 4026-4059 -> 120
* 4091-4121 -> 95.8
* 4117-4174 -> 109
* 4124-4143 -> 107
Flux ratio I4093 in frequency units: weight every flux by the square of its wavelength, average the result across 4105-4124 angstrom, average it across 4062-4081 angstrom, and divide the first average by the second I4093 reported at 0.9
